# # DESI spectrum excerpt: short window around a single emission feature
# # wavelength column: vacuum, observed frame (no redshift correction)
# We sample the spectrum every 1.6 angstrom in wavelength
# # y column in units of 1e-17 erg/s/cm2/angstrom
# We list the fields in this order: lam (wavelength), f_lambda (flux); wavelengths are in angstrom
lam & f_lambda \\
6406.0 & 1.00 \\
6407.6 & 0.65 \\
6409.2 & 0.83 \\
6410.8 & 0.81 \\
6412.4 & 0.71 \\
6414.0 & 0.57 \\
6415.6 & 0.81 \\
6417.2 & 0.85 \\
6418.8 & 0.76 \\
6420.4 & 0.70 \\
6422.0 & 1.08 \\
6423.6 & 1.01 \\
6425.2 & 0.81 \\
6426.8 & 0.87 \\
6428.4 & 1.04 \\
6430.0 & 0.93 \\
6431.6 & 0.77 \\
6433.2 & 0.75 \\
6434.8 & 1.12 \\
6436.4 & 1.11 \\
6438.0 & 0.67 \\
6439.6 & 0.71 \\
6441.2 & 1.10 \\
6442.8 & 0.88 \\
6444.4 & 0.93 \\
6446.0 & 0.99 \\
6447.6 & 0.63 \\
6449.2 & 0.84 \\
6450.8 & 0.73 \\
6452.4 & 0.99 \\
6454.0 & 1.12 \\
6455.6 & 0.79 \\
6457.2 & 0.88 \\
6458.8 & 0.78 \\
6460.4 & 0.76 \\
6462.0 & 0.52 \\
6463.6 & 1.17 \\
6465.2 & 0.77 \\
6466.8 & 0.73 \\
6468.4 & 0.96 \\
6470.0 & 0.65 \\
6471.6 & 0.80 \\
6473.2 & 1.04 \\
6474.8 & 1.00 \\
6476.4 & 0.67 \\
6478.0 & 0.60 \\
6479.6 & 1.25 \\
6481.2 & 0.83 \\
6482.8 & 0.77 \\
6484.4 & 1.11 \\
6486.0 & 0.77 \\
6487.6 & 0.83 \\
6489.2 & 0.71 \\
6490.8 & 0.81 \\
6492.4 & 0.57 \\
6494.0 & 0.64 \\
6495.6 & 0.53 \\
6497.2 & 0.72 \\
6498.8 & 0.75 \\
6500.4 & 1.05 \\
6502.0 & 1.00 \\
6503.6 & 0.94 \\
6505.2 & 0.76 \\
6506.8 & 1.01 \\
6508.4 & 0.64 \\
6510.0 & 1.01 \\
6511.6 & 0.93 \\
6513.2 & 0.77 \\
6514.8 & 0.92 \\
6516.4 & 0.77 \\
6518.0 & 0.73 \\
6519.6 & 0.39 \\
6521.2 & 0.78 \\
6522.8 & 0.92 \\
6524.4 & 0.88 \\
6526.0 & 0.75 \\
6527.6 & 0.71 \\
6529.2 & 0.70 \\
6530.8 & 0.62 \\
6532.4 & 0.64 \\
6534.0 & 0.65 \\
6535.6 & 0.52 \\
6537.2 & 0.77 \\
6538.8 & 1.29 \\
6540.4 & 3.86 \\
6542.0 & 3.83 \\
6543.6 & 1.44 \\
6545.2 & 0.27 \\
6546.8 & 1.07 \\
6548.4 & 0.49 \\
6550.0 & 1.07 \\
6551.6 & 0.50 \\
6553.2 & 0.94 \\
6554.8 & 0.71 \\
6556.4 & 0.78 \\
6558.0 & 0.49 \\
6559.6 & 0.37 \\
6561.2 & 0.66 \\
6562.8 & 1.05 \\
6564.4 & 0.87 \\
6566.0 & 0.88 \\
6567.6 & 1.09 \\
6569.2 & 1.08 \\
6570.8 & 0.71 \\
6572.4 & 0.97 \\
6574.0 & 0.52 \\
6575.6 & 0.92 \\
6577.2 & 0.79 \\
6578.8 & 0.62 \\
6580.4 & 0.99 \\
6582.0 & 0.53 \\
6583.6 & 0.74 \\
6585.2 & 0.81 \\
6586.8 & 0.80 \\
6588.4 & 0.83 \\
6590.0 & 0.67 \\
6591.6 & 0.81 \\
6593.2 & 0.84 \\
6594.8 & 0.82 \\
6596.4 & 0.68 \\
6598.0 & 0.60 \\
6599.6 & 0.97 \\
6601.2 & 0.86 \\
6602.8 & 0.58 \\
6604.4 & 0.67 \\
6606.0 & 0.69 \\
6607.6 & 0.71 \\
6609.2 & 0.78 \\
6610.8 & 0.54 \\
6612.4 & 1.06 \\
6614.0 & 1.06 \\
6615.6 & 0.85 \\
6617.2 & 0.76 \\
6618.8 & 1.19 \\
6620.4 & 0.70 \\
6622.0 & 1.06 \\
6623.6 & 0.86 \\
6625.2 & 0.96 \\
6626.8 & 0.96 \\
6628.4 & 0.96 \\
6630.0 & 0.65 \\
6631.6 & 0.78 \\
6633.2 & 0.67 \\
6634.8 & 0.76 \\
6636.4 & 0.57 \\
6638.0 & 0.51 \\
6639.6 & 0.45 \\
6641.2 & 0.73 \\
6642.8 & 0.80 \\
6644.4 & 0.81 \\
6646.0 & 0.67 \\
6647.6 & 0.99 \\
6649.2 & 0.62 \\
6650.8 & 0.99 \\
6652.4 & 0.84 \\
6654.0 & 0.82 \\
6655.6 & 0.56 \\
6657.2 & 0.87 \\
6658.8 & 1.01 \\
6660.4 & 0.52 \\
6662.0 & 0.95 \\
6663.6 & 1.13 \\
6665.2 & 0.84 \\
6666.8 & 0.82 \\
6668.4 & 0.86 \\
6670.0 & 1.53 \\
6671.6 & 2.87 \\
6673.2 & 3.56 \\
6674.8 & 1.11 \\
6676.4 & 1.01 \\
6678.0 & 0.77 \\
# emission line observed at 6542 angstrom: H-beta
